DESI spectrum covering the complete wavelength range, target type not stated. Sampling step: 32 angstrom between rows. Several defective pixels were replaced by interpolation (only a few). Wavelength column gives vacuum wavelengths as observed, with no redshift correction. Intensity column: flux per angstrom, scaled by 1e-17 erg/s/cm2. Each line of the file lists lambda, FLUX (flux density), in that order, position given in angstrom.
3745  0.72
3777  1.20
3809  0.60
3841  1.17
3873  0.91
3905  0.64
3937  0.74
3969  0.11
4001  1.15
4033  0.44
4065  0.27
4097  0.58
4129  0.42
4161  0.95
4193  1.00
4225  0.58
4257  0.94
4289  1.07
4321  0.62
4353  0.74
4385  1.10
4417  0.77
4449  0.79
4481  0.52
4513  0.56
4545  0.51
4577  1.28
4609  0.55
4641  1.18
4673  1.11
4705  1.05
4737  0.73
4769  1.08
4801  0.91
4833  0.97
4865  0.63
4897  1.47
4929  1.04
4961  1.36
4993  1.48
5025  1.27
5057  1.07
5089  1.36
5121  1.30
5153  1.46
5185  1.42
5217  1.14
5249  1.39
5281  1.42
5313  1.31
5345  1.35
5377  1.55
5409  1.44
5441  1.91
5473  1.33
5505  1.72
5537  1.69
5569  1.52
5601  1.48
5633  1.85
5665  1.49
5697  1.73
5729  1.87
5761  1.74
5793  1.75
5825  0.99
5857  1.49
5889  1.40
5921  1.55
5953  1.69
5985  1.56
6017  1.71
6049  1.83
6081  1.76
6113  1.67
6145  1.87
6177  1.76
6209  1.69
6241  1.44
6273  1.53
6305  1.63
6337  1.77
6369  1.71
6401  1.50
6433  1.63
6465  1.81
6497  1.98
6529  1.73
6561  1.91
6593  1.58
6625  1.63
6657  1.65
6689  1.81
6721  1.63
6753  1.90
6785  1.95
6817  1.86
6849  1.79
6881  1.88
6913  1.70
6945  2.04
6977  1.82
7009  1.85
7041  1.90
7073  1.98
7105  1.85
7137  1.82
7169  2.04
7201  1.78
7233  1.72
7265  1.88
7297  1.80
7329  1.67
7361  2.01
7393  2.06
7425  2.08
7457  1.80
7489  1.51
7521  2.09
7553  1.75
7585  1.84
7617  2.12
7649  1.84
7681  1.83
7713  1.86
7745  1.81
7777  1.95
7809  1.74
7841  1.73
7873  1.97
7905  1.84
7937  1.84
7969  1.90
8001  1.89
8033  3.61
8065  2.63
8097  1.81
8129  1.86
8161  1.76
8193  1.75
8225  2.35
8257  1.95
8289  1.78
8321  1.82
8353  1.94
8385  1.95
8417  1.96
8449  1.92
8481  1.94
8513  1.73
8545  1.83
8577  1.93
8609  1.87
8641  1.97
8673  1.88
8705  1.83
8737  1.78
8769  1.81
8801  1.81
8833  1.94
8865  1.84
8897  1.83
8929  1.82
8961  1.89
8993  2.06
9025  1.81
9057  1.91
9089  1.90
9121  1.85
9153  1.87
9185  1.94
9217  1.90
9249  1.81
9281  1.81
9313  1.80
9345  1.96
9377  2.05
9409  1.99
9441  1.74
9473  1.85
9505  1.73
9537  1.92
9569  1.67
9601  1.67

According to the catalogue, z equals 0.225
